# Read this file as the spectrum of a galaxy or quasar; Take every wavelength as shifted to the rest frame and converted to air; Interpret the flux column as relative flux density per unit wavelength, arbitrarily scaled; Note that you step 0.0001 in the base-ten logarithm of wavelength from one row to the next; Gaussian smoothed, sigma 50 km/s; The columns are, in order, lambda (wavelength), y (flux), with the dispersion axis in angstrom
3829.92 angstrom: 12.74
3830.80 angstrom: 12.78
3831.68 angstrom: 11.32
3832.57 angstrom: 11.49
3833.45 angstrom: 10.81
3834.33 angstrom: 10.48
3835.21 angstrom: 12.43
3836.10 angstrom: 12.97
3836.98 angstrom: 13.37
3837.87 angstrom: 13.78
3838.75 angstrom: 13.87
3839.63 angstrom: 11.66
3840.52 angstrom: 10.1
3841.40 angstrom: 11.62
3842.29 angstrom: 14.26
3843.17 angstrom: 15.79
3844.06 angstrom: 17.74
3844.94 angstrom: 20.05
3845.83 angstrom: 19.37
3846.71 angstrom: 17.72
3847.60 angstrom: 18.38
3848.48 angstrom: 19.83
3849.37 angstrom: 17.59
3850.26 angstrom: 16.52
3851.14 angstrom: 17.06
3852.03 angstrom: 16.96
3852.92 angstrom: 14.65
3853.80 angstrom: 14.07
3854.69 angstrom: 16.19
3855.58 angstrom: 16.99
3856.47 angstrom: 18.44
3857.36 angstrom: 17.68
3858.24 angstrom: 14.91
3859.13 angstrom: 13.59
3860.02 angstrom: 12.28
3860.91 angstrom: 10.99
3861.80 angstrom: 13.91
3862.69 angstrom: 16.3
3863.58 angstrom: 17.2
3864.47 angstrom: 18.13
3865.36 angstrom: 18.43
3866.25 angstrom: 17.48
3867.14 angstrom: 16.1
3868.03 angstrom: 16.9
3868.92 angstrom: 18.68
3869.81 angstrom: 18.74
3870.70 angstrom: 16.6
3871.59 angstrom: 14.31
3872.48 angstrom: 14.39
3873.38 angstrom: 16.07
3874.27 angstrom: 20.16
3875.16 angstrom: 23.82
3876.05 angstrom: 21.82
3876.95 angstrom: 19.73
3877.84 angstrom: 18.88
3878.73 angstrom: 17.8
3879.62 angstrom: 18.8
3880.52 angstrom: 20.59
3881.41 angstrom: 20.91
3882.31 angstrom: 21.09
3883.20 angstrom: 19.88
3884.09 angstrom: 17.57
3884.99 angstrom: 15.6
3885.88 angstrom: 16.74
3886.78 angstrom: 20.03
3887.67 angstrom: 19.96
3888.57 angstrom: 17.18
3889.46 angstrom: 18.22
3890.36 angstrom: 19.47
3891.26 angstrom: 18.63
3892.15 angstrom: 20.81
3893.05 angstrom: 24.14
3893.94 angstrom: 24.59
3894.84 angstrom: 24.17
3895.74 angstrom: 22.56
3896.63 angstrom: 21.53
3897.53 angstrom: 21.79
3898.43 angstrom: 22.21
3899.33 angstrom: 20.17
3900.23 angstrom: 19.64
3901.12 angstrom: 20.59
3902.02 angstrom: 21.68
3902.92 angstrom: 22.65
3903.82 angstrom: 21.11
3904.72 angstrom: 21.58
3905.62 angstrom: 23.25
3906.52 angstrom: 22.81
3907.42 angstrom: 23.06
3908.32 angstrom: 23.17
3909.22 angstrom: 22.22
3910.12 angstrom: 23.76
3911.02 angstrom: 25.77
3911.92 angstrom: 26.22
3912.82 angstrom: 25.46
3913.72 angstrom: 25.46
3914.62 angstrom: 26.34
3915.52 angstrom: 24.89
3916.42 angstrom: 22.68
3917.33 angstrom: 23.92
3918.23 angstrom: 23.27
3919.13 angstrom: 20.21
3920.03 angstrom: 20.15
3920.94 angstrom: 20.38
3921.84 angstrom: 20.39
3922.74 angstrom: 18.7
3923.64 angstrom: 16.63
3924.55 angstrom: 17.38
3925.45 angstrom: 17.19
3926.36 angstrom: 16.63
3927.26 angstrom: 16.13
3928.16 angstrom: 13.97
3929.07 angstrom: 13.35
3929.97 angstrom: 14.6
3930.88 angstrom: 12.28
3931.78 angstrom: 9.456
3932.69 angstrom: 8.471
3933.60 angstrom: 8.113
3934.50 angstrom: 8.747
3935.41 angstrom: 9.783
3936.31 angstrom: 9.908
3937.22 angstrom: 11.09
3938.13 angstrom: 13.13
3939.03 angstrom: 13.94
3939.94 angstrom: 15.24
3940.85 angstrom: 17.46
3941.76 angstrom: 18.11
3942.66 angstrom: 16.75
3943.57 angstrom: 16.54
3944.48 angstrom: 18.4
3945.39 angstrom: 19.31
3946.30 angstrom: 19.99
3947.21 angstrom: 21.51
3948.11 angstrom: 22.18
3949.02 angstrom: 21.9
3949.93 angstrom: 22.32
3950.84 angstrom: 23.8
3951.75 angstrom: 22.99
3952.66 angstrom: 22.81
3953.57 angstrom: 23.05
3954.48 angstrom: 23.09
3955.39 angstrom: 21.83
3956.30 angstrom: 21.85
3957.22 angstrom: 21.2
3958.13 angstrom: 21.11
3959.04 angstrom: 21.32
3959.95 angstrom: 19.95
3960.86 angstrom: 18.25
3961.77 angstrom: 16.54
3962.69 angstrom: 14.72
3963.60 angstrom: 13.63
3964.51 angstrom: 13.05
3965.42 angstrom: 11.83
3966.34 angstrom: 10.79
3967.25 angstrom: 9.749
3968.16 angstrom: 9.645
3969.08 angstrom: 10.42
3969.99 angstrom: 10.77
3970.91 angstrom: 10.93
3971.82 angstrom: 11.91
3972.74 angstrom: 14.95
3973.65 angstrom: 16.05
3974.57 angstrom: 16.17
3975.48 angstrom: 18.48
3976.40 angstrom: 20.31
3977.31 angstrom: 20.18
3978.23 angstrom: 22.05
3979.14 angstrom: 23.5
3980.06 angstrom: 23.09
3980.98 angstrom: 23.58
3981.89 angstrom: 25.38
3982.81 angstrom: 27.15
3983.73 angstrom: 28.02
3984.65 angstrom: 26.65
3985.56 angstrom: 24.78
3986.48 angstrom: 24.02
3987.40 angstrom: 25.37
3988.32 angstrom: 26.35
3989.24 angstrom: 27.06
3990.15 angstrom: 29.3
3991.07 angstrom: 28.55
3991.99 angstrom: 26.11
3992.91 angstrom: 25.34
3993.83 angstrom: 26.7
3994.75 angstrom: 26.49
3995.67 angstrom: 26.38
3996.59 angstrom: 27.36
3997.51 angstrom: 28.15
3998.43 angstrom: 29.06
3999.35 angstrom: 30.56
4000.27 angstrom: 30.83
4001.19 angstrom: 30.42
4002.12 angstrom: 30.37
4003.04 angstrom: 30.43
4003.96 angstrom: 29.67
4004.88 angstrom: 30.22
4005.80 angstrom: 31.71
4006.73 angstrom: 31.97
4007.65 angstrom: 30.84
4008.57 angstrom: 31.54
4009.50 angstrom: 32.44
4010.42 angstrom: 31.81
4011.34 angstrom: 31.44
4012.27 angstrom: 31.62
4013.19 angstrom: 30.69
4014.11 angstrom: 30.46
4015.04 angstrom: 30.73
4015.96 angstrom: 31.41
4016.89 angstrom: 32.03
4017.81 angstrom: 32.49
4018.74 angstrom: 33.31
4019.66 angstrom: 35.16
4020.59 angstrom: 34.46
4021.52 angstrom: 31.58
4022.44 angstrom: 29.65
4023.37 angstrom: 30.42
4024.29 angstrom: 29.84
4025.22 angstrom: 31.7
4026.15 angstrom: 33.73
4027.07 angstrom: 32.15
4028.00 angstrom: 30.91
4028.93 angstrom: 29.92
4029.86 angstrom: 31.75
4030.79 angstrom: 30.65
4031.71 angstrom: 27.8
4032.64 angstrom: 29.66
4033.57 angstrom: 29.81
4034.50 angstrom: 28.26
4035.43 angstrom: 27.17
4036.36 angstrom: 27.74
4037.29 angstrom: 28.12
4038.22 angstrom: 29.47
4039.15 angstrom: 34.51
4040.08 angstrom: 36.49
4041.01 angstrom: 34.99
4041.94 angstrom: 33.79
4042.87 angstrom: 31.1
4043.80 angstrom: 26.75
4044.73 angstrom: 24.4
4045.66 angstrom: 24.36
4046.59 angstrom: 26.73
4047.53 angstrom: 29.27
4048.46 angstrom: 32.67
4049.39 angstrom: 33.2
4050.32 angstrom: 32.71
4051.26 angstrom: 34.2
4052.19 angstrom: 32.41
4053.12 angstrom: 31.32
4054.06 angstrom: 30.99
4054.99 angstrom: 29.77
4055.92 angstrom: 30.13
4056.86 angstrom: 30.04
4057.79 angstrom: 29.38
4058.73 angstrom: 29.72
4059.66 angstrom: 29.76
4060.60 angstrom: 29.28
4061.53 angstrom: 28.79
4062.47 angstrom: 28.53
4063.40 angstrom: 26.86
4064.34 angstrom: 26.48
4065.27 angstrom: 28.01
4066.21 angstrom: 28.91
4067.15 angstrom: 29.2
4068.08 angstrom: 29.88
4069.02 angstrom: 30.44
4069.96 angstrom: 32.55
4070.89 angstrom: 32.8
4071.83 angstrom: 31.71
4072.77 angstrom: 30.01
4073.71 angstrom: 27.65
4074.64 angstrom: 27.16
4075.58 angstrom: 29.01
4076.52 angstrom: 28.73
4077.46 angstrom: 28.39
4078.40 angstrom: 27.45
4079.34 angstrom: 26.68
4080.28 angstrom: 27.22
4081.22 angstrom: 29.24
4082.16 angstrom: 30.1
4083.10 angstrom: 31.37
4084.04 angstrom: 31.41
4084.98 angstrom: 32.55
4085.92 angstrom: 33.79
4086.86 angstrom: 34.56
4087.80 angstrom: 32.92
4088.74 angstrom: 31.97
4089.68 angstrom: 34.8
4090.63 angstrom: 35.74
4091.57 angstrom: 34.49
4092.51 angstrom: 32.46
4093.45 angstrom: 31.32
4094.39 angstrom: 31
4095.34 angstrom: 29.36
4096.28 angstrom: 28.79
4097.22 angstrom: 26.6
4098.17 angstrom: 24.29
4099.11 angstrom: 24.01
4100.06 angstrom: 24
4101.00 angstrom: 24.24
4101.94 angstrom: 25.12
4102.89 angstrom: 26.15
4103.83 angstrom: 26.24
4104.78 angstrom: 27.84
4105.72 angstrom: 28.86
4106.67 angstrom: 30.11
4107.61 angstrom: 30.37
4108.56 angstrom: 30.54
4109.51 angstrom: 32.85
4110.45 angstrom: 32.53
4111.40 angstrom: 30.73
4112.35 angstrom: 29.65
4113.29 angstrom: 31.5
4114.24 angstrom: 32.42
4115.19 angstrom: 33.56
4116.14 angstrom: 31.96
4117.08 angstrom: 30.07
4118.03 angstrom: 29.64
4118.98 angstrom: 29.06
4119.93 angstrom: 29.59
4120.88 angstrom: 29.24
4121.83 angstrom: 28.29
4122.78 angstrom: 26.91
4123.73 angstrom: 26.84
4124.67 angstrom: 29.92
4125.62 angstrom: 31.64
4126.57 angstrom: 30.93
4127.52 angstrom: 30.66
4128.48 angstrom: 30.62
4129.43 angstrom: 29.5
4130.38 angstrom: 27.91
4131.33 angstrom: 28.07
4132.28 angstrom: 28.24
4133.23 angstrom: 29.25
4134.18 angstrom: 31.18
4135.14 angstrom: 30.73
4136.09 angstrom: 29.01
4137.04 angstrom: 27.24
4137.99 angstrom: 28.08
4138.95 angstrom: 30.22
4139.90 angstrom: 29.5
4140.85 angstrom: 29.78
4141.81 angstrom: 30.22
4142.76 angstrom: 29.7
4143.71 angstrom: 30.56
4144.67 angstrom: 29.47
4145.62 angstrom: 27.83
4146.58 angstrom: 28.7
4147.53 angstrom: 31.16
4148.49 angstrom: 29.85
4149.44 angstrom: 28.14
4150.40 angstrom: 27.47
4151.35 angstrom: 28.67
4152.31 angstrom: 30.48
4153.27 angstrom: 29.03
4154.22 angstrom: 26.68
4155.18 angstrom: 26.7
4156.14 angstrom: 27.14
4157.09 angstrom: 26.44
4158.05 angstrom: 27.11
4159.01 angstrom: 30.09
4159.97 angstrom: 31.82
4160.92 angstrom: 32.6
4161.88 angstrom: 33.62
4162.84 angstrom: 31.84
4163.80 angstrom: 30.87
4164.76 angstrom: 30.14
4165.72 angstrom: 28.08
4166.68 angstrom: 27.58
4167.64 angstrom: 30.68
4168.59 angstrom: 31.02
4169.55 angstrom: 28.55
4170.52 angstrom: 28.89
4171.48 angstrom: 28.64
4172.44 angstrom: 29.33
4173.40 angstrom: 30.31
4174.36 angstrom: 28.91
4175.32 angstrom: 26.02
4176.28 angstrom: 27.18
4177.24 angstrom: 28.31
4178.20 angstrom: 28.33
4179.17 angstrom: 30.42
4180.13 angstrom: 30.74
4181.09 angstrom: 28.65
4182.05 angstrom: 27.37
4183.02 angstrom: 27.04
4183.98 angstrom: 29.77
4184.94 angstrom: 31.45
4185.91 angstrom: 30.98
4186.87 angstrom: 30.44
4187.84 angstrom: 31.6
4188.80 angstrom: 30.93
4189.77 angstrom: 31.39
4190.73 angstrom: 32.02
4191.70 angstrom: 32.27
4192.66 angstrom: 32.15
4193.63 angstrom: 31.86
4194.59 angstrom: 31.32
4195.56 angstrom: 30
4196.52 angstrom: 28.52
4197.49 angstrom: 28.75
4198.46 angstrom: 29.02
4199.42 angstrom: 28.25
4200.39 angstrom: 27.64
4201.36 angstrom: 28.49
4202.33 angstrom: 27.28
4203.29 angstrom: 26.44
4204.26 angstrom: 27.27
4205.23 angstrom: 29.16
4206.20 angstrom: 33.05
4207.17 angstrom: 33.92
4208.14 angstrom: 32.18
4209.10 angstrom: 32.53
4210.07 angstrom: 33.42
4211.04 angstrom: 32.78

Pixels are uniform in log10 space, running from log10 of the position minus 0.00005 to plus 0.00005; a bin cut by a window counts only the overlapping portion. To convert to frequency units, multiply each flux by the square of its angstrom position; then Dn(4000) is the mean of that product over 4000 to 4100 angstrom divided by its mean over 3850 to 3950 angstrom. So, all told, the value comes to 1.78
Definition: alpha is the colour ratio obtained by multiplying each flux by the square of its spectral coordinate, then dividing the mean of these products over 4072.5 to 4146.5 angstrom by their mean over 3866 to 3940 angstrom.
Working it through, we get 1.7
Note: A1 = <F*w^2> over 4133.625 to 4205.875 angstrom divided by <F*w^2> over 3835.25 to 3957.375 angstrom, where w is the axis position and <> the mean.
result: 1.83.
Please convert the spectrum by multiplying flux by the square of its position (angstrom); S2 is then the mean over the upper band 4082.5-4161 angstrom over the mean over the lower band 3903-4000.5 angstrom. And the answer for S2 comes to 1.6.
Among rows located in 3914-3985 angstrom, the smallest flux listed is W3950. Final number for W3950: 8.113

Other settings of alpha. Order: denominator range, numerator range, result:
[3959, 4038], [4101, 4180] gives 1.22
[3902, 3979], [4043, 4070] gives 1.73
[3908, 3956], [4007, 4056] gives 1.74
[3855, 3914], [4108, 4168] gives 1.72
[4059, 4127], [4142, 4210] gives 1.04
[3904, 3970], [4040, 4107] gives 1.75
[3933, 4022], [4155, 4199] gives 1.44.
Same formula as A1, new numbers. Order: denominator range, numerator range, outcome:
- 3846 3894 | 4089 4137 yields 1.87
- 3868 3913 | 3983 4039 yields 1.54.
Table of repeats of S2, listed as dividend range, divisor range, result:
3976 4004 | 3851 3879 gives 1.68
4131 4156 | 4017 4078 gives 1.01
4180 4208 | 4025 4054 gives 1.06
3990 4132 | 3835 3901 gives 1.87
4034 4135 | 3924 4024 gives 1.42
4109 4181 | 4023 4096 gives 1.01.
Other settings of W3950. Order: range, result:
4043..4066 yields 24.36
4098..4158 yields 24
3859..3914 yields 10.99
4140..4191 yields 26.02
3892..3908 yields 19.64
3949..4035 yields 9.645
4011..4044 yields 26.75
